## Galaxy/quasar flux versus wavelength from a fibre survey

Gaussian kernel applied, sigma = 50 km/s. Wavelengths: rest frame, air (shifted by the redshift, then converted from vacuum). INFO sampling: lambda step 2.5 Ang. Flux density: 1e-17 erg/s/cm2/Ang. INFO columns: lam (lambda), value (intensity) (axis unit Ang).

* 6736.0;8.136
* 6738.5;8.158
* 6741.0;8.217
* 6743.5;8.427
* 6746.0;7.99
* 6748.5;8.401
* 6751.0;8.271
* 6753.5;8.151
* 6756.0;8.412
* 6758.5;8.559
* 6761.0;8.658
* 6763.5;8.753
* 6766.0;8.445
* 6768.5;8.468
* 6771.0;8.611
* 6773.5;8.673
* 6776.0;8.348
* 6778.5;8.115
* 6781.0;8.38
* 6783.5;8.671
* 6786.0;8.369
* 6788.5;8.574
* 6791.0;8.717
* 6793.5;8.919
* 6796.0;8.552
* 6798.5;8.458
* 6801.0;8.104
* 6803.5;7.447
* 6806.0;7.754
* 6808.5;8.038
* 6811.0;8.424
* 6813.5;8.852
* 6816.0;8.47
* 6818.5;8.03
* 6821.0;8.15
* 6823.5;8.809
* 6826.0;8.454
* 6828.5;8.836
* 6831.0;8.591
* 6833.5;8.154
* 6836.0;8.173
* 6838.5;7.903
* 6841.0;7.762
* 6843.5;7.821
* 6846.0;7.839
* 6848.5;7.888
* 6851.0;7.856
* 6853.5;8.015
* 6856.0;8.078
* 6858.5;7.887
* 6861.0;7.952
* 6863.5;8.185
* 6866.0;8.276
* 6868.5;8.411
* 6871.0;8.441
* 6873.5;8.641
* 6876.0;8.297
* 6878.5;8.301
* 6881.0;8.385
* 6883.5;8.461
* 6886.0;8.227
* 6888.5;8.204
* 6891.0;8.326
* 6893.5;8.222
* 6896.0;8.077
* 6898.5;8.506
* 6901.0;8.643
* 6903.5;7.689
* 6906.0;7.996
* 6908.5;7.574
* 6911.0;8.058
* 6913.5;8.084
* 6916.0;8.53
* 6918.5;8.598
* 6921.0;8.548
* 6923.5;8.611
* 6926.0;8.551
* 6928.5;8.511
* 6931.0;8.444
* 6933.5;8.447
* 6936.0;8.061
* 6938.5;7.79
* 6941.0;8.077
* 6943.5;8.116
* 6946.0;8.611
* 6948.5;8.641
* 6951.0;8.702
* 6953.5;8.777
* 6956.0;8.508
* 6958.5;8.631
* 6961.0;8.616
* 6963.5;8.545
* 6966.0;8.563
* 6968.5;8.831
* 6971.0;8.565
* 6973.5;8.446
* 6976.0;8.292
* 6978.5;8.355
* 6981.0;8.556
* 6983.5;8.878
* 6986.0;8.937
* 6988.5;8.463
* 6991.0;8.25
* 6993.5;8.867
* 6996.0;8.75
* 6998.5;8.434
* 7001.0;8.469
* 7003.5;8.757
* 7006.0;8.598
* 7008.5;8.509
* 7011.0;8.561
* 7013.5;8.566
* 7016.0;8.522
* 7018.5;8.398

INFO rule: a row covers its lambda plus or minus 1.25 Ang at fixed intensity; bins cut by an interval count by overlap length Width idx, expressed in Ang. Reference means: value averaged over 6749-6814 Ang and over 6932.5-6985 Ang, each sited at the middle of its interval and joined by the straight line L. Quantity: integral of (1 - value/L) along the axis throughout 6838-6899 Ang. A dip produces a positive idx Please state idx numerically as 2.1 Ang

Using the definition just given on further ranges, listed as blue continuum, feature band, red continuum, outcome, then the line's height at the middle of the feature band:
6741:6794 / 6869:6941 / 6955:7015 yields 2.1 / 8.54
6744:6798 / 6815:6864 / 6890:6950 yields 1.4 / 8.39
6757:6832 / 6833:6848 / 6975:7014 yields 1.0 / 8.47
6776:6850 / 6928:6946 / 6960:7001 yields 0.6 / 8.5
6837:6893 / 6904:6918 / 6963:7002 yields 0.4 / 8.31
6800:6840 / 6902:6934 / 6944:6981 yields 0.7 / 8.47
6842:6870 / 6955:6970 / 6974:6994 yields -0.3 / 8.47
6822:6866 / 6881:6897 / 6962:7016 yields 0.0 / 8.27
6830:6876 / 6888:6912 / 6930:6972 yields 0.4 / 8.28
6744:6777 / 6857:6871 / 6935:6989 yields 0.5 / 8.47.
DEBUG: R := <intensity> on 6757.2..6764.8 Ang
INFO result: 8.65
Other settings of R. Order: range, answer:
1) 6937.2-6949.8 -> 8.25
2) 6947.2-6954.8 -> 8.7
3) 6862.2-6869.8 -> 8.29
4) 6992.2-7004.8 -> 8.65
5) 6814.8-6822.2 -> 8.22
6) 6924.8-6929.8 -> 8.53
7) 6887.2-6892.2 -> 8.26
